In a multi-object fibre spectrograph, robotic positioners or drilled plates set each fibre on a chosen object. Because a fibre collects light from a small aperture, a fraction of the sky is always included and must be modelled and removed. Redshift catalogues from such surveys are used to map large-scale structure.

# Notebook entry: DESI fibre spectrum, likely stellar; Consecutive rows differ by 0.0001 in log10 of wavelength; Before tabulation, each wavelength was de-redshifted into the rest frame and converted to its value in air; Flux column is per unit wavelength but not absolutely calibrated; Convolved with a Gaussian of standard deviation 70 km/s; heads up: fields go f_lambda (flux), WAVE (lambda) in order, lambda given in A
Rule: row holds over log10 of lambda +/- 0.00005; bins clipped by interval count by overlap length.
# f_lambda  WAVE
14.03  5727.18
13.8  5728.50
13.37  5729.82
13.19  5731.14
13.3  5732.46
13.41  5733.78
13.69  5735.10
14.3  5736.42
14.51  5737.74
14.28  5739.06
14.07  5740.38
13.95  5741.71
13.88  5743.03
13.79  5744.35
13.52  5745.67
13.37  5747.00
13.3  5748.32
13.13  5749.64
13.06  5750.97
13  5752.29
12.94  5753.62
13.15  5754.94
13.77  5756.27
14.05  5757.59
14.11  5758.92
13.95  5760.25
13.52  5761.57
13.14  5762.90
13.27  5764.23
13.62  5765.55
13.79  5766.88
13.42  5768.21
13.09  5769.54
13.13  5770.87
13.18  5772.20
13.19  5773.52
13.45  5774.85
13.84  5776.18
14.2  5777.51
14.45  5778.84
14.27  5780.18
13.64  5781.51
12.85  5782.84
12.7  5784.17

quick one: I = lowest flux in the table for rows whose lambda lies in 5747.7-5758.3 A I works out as 12.94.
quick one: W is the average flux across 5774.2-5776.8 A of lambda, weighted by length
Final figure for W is 13.6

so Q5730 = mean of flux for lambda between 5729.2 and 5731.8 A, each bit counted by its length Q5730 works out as 13.3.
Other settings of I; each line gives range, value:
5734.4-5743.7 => 13.69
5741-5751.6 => 13.06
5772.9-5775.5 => 13.19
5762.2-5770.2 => 13.09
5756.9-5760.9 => 13.95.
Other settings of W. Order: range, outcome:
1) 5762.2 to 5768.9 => 13.4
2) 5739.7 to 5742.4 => 14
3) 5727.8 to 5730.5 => 13.6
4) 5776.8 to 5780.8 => 14.3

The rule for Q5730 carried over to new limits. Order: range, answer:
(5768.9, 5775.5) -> 13.2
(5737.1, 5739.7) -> 14.4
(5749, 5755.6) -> 13.1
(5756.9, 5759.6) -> 14.1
